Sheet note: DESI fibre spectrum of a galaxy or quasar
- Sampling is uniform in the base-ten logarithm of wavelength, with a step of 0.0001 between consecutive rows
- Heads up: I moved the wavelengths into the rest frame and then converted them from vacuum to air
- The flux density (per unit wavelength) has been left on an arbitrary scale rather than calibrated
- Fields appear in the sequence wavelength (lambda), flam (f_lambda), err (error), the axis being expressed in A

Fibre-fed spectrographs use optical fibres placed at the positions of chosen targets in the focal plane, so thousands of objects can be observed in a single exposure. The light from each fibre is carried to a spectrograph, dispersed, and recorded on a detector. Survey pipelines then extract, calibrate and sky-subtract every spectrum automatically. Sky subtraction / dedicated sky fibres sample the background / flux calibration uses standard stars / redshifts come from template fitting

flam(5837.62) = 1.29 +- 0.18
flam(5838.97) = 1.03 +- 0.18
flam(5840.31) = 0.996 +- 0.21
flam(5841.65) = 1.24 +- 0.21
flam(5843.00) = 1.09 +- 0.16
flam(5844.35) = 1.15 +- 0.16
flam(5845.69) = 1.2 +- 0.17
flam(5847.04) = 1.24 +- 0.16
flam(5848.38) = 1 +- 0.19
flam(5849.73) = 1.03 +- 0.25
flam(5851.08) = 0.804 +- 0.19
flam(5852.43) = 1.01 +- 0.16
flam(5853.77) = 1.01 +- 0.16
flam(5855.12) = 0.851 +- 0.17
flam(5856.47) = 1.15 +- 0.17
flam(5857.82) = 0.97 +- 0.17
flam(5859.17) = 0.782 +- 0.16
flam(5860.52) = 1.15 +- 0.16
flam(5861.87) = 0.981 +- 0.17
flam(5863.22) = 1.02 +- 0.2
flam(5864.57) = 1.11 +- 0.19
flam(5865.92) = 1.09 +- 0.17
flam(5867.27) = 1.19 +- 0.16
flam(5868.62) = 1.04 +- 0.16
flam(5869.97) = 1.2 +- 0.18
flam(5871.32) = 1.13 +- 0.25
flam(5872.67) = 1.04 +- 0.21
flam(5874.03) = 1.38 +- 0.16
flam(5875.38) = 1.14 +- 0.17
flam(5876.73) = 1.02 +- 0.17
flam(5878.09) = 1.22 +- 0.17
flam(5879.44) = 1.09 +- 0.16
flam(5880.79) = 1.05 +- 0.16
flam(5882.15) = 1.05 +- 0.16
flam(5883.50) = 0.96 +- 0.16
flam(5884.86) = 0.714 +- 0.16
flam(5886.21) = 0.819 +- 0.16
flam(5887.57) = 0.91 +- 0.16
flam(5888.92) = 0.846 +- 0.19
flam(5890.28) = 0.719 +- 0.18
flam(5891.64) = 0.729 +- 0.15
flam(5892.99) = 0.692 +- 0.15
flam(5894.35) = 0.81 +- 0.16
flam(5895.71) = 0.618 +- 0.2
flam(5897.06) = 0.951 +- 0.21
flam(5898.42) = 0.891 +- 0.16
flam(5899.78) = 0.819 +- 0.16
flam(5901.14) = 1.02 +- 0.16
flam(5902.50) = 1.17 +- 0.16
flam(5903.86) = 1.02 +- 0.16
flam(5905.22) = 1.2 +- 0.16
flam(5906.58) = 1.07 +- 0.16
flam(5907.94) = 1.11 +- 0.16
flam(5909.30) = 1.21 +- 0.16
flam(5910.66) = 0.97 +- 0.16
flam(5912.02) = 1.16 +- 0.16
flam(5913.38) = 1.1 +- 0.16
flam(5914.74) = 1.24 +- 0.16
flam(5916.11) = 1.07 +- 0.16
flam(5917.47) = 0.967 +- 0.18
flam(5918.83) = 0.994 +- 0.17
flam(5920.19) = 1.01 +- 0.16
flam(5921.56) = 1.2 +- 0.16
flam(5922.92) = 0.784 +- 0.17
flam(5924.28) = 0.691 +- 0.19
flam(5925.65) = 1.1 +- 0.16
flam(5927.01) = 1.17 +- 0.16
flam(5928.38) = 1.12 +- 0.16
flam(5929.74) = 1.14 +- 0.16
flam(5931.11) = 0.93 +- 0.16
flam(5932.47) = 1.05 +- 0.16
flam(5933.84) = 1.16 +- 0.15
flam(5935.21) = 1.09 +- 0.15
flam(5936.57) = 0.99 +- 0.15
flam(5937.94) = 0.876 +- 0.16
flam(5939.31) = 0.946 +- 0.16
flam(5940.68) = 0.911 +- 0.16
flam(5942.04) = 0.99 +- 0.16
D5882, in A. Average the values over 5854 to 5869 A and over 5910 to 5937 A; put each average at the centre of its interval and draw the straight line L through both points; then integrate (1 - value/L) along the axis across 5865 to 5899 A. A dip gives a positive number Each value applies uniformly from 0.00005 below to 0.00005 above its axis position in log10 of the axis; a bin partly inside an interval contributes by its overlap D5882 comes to 2.04 A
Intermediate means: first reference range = 1.03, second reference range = 1.05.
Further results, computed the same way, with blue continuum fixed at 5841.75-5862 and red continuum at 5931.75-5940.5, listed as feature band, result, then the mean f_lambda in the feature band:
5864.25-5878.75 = -1.6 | 1.14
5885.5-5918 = 1.8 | 0.963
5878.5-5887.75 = 0.7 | 0.952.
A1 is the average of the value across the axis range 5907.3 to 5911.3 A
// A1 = 1.1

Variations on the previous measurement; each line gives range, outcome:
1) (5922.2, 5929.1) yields 0.976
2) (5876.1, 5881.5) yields 1.09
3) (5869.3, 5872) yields 1.17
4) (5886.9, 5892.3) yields 0.801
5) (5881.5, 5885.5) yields 0.909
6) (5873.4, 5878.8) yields 1.19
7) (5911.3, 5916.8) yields 1.14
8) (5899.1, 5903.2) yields 1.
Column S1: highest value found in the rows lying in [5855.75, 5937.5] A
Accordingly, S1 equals 1.38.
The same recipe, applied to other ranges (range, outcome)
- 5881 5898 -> 1.05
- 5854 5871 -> 1.2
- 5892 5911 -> 1.21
